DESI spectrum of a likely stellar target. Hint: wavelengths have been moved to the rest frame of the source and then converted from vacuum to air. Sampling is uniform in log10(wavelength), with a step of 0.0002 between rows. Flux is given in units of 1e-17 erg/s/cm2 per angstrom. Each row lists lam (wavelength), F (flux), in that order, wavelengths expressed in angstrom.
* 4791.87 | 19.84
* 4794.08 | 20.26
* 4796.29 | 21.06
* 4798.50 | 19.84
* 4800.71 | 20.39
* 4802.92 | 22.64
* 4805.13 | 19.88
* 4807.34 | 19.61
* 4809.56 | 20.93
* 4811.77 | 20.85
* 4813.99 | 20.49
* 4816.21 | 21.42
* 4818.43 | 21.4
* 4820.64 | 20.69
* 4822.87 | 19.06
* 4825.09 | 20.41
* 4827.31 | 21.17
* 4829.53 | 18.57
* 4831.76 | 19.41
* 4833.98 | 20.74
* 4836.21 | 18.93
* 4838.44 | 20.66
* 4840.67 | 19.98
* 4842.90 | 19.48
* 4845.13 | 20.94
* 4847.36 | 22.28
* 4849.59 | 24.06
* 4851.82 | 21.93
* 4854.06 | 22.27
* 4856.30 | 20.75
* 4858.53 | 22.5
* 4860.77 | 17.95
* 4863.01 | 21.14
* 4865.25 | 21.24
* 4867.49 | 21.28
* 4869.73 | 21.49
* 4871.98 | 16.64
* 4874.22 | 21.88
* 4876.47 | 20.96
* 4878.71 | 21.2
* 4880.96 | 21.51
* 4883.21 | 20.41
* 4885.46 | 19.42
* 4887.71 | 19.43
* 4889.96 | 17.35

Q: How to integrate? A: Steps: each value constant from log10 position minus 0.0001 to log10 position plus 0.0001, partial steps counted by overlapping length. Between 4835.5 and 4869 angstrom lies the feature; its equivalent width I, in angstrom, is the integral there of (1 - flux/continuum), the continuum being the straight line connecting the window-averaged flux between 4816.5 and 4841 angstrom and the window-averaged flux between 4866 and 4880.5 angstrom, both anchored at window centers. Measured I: -1.1 angstrom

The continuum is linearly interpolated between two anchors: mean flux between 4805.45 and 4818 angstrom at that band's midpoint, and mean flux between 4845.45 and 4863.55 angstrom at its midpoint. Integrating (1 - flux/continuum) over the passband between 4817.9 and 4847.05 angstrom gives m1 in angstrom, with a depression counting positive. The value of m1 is 1.3 angstrom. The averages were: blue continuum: 20.6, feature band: 20.1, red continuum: 21.6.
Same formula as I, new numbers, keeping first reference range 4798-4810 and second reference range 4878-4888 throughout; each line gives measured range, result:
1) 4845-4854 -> -0.9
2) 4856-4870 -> -0.3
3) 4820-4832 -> 0.4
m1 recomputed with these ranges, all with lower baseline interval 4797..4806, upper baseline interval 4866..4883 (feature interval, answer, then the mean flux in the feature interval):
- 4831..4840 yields 0.33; 20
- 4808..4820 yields -0.13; 21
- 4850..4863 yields -0.34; 21.2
